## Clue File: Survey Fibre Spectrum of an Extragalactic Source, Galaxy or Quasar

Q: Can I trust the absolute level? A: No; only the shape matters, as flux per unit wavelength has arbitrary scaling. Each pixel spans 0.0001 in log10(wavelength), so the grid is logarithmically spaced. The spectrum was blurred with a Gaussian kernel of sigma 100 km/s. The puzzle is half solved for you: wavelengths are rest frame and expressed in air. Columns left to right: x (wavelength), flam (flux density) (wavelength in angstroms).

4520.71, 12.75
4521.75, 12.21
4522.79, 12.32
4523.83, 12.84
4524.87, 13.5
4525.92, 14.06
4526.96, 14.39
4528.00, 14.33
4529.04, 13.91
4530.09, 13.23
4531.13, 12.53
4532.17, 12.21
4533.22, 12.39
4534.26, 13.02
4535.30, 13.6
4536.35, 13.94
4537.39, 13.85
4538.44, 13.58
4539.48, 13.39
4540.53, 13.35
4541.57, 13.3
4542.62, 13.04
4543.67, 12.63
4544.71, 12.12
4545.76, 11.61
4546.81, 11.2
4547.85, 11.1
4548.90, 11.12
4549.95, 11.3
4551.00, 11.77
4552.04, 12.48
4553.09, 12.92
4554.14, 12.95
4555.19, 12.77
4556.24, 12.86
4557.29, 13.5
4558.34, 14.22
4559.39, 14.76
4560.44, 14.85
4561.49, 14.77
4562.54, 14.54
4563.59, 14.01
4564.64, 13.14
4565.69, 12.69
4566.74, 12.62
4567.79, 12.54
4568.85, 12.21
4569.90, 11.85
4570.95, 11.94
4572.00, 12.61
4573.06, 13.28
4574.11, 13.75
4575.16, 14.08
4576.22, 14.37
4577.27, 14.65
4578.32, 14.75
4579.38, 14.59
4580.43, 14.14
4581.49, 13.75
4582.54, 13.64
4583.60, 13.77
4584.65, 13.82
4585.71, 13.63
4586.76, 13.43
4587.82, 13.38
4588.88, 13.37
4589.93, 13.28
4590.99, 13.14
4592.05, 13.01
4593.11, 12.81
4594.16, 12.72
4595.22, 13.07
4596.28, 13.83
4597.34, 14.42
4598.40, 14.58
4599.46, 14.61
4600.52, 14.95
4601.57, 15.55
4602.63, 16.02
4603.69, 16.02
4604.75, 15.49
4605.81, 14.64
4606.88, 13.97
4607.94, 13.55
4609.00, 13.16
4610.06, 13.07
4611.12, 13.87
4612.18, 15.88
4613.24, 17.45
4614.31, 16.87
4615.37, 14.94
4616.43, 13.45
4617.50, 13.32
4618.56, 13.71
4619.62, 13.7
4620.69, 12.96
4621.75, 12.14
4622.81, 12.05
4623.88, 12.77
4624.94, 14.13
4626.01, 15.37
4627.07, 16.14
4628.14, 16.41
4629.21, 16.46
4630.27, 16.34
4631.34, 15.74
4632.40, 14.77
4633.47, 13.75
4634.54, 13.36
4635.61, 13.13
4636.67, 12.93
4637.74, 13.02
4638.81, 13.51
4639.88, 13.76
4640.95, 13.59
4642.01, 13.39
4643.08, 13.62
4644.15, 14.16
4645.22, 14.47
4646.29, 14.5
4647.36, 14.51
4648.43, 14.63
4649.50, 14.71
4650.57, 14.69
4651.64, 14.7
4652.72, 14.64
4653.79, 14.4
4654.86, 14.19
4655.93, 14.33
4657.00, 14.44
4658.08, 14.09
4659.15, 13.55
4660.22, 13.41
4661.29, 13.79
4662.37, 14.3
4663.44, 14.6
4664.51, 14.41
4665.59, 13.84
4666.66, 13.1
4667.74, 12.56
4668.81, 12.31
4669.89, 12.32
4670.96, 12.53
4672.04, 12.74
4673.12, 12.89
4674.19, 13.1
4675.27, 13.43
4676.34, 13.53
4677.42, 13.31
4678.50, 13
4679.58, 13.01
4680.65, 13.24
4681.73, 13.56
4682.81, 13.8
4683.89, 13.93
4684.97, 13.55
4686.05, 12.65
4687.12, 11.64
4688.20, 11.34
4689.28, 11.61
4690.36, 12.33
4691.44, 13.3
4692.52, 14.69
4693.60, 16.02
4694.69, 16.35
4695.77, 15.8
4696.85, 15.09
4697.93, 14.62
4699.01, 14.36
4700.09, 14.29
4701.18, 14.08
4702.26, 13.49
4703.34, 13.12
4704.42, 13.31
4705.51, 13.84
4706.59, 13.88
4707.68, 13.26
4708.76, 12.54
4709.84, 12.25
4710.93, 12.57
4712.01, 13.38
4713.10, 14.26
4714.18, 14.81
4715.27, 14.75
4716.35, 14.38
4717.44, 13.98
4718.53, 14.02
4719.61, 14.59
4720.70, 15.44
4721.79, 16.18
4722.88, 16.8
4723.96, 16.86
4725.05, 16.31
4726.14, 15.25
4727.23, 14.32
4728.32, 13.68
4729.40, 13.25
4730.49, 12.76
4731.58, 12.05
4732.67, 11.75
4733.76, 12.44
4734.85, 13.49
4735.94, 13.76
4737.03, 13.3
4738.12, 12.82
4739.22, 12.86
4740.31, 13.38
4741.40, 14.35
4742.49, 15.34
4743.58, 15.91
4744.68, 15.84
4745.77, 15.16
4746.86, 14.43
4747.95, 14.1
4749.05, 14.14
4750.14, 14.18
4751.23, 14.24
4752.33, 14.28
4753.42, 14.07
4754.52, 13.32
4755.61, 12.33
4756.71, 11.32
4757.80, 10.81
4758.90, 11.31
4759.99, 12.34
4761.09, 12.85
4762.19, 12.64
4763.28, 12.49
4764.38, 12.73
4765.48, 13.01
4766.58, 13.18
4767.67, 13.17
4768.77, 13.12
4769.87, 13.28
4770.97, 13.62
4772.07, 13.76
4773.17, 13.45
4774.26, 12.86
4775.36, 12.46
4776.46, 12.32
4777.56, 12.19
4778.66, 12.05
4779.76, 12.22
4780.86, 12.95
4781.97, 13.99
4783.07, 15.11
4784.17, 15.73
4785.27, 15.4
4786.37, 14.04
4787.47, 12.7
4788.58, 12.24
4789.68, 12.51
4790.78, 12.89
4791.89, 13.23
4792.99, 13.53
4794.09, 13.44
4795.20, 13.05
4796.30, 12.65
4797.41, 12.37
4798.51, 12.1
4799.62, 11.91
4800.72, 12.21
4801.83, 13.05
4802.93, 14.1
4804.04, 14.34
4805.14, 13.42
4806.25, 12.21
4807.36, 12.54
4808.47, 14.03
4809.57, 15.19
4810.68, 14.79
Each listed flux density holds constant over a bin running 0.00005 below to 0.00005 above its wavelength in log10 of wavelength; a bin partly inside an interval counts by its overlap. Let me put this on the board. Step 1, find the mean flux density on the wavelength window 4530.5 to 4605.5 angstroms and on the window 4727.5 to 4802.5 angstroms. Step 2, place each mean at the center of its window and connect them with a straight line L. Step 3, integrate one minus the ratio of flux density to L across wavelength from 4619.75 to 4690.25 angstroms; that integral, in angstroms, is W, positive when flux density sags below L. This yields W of -2.09 angstroms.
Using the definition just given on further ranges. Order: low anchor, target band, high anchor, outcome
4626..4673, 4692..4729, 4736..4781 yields -2.30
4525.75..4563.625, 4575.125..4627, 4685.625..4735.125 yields -2.73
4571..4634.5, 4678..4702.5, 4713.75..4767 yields 0.40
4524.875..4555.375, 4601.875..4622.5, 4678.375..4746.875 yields -1.73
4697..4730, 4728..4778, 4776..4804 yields 1.56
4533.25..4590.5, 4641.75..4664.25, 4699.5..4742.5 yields -1.06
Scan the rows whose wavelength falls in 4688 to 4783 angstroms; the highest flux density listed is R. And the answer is 16.86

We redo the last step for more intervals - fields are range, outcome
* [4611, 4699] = 17.45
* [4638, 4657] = 14.71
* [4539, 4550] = 13.39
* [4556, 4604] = 16.02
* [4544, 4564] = 14.85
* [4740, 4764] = 15.91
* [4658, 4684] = 14.6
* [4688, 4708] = 16.35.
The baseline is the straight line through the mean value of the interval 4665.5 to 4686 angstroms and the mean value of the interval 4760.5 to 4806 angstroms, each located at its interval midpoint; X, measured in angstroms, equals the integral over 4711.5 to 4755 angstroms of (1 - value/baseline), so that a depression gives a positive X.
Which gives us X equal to -3.8 angstroms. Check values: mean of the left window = 13.1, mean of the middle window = 14.3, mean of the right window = 13.1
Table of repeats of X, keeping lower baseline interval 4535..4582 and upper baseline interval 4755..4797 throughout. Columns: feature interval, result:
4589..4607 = -1.5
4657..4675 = -0.4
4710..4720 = -0.8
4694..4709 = -1.3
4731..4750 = -1.2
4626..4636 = -1.6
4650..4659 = -0.9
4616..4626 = -0.1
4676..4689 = 0.0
